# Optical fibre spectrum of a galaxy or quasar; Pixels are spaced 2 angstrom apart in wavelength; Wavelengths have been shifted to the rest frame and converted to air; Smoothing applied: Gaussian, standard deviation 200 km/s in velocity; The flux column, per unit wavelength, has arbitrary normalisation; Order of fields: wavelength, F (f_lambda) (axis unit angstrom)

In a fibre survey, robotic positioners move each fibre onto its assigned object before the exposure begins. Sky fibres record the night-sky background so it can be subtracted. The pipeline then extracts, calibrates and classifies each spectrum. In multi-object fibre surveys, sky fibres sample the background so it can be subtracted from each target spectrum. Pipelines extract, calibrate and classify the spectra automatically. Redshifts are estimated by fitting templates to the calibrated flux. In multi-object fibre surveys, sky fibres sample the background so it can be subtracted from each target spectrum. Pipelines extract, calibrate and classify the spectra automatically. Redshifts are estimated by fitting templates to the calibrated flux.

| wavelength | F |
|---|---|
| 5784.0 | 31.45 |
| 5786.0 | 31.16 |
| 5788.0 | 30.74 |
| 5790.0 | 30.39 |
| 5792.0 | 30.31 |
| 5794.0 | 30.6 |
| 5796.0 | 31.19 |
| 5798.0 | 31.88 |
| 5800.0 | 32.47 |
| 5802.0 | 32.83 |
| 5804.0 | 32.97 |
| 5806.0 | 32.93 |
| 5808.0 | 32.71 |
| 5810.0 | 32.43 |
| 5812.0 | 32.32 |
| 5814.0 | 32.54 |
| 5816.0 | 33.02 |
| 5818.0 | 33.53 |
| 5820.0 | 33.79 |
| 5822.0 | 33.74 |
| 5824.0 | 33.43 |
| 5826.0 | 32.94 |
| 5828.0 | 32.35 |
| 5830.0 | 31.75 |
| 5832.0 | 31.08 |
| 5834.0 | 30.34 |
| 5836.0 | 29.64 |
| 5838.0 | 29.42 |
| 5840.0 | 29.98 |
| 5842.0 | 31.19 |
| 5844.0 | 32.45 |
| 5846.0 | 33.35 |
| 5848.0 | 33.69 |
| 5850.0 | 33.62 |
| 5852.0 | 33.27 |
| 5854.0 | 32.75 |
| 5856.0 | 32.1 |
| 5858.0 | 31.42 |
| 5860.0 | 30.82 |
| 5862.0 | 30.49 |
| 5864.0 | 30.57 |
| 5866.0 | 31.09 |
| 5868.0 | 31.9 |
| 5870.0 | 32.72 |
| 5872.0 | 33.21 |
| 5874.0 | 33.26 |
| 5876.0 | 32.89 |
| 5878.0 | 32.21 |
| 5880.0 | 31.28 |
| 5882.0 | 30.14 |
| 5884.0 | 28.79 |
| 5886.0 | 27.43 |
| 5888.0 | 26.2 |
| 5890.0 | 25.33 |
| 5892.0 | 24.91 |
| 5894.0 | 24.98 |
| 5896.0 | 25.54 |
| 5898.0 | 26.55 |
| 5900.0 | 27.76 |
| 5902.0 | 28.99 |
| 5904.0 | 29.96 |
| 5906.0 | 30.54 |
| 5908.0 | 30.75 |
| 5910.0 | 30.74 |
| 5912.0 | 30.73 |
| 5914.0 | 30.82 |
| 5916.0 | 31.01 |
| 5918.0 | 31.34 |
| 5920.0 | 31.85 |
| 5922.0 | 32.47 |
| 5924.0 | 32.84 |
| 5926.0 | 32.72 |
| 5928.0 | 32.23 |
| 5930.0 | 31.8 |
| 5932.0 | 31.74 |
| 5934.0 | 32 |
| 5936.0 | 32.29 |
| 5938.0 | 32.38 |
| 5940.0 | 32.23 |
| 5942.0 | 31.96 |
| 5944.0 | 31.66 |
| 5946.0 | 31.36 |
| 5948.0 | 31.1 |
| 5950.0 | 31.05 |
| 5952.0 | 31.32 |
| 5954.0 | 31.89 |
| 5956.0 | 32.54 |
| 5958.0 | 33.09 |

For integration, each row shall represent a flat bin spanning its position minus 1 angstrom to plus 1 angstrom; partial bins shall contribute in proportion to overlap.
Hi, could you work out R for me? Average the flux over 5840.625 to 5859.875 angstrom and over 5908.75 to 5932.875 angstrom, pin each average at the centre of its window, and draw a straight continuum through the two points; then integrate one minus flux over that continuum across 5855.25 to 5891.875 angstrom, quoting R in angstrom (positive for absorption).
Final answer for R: 2.0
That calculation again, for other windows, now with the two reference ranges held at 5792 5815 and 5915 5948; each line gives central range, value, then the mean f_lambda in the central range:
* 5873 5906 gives 3.6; 28.6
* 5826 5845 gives 0.7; 31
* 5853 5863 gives 0.2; 31.5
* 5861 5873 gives 0.2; 31.7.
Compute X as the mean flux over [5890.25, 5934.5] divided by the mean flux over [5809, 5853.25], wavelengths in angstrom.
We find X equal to 0.9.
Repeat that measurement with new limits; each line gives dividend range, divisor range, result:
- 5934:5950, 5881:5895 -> 1.19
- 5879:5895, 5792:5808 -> 0.85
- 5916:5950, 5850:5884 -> 1.00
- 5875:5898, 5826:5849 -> 0.89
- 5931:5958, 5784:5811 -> 1.00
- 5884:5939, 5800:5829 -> 0.91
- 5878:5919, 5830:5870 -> 0.91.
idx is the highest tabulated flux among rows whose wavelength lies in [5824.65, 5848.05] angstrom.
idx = 33.69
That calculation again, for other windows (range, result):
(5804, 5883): 33.79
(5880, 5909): 31.28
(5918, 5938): 32.84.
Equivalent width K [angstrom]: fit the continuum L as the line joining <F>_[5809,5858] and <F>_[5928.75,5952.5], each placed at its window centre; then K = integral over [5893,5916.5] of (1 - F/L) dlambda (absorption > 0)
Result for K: 2.2 angstrom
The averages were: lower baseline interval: 32.3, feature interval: 29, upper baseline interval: 31.8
